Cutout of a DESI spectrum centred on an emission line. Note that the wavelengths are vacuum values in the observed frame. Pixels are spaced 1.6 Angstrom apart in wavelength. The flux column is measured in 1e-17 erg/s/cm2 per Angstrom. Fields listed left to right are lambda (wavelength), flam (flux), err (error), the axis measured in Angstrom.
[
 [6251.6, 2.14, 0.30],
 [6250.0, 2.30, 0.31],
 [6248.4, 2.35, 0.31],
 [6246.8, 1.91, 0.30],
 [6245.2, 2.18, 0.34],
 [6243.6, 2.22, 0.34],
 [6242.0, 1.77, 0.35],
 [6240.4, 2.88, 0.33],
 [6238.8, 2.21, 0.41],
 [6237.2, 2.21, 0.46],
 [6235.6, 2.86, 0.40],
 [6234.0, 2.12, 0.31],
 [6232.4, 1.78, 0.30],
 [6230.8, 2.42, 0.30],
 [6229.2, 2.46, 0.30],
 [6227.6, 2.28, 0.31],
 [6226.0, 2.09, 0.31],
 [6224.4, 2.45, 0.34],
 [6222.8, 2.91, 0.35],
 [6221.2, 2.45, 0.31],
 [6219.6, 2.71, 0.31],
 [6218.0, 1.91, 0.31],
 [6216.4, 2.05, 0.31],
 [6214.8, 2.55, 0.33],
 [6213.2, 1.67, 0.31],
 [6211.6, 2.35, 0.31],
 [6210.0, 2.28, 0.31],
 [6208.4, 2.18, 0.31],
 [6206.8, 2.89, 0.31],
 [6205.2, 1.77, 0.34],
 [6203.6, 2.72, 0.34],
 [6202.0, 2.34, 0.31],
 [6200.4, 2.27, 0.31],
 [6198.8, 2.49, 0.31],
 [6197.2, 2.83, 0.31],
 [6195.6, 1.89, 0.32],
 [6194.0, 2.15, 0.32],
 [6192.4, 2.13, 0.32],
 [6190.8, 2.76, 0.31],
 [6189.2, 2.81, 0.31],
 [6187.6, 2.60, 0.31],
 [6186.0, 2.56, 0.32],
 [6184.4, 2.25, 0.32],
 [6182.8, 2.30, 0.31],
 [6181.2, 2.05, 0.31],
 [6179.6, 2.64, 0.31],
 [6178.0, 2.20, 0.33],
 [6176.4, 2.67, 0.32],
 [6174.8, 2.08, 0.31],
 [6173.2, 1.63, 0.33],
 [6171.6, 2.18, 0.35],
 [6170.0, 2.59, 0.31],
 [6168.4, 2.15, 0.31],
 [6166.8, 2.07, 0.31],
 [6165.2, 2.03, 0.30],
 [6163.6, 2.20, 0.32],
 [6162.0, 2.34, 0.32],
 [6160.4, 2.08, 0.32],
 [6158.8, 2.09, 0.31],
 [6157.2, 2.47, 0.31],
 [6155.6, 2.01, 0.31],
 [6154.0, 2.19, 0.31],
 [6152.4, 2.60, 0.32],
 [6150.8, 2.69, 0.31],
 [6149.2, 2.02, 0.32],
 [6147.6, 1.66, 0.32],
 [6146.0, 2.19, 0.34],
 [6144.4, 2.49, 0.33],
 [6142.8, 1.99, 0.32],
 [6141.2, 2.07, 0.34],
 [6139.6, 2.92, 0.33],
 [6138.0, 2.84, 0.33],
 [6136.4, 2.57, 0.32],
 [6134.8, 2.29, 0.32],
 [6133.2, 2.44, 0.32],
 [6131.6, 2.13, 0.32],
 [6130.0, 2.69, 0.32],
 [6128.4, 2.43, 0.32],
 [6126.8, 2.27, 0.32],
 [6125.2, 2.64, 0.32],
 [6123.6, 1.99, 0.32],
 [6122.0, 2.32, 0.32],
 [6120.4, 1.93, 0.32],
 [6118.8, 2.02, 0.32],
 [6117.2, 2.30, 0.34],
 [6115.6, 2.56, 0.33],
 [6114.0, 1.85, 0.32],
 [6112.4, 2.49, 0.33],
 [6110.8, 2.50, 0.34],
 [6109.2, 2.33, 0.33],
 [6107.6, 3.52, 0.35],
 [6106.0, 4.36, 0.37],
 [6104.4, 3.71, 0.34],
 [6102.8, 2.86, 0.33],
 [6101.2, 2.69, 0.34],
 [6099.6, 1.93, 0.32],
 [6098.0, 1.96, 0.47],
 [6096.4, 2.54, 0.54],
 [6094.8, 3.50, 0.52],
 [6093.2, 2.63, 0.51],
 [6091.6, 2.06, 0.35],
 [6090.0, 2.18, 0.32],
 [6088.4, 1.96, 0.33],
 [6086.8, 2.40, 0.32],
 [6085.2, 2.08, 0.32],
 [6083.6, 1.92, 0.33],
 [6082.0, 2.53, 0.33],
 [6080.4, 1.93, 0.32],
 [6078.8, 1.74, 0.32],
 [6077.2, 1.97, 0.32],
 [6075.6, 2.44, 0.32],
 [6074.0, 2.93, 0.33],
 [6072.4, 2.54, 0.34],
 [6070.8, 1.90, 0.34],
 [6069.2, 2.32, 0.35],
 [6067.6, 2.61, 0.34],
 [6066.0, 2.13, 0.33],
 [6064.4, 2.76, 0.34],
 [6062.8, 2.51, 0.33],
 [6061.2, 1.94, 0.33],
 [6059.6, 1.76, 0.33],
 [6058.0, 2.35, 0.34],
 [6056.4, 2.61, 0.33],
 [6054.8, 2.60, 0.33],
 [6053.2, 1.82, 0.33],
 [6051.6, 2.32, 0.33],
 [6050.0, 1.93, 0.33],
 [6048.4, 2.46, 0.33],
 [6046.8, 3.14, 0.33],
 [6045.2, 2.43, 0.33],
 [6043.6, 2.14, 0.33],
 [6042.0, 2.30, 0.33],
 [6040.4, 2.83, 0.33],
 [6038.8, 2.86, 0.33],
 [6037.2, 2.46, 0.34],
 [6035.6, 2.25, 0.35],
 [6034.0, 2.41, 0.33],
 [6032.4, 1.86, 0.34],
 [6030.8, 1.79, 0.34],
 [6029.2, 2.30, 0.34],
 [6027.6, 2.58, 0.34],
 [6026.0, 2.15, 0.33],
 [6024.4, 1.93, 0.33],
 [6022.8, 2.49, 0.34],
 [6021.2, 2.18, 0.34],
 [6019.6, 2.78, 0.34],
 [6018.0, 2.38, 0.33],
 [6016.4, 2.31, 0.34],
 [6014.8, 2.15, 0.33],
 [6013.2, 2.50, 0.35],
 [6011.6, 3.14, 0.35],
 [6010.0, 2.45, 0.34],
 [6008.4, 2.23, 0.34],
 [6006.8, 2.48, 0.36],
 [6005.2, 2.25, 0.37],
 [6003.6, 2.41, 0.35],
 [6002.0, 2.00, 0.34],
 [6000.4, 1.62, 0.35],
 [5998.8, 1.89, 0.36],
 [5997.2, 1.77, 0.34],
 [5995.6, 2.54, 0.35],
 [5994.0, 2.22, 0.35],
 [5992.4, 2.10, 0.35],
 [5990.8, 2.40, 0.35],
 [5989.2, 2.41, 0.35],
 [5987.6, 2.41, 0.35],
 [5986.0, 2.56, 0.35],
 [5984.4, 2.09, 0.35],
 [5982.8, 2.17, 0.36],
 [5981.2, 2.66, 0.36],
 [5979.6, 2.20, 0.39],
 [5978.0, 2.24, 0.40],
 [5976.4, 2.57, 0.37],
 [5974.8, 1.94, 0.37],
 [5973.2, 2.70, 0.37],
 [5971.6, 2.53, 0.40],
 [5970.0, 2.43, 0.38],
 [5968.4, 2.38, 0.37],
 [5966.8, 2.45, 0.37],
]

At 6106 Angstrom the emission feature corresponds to [O III]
